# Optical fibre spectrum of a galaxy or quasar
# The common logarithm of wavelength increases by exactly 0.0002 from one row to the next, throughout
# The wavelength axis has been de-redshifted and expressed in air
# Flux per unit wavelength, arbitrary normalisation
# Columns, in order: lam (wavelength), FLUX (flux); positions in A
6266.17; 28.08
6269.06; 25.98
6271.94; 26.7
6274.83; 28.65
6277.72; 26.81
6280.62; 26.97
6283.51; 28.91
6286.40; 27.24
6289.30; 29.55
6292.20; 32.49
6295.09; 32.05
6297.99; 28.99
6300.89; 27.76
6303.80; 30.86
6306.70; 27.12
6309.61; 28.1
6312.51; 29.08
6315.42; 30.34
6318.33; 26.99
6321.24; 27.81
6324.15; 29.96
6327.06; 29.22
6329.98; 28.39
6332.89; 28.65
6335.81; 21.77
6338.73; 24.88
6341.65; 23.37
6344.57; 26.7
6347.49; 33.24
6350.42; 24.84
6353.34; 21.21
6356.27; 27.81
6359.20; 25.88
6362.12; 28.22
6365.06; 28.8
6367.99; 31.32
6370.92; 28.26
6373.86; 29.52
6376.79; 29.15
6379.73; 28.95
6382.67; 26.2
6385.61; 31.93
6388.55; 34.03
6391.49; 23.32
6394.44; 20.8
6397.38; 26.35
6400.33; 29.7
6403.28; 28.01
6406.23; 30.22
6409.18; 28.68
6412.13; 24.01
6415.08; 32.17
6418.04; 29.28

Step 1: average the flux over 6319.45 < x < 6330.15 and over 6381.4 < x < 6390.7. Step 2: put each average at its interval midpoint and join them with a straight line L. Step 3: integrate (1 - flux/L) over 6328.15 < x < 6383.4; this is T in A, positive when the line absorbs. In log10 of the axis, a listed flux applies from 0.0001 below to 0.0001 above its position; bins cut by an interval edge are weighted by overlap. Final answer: 4.4 A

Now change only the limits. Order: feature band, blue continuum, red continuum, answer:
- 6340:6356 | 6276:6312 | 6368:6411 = 1.43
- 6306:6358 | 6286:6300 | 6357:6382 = 3.94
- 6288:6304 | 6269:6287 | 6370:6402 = -1.57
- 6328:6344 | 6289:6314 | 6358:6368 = 1.78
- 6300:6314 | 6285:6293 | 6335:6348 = -0.21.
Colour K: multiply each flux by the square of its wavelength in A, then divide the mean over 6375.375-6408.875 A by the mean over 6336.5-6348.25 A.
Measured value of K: 1.08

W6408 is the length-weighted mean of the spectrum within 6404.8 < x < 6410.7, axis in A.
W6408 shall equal 29.4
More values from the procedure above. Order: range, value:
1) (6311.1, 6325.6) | 28.8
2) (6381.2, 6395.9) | 27.3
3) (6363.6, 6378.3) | 29.4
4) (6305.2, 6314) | 28.1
